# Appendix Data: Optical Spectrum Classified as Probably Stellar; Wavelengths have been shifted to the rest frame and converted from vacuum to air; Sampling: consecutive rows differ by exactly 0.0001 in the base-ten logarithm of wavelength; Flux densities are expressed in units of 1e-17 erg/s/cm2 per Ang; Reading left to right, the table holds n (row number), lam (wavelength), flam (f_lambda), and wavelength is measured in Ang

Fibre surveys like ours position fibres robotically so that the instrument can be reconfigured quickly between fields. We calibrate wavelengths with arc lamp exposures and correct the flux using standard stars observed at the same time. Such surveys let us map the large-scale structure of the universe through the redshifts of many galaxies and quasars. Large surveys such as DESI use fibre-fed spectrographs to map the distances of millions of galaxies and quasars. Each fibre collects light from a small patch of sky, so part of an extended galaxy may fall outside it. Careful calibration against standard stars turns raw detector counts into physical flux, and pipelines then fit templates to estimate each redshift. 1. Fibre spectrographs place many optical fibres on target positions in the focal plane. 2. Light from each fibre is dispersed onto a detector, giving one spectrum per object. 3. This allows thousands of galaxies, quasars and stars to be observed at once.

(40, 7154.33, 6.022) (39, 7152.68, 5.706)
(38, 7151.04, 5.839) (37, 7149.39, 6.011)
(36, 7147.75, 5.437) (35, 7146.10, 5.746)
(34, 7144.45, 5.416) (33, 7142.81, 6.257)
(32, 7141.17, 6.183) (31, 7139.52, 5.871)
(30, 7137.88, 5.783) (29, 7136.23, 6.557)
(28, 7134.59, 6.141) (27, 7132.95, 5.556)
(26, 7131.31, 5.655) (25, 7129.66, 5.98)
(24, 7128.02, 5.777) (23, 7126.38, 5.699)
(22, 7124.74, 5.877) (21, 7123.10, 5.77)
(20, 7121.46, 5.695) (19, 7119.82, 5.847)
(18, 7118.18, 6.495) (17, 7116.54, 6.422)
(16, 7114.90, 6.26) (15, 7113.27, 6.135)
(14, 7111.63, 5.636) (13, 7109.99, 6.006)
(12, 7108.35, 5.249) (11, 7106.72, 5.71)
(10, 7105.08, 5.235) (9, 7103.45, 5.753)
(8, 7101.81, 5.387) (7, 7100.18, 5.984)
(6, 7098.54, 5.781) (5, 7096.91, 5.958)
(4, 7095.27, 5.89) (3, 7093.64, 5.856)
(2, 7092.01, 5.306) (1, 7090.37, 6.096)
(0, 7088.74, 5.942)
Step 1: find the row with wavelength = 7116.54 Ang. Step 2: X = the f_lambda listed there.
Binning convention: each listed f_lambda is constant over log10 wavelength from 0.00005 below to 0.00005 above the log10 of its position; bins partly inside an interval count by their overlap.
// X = 6.422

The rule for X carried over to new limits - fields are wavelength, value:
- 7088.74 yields 5.942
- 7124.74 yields 5.877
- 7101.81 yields 5.387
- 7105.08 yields 5.235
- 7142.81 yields 6.257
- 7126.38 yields 5.699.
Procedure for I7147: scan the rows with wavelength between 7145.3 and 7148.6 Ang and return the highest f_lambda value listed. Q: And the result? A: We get 5.746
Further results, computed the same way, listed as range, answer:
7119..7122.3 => 5.847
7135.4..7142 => 6.557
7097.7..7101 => 5.984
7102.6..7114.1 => 6.135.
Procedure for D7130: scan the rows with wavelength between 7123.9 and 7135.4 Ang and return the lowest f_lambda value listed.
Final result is 5.556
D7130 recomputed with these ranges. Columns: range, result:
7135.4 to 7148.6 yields 5.416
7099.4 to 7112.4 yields 5.235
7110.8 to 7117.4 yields 5.636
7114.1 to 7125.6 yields 5.695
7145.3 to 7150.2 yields 5.437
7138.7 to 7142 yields 5.871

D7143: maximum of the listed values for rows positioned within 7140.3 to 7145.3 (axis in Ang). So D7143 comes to 6.257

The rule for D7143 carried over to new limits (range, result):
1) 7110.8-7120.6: 6.495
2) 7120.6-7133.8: 5.98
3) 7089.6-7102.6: 6.096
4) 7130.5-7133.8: 5.655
